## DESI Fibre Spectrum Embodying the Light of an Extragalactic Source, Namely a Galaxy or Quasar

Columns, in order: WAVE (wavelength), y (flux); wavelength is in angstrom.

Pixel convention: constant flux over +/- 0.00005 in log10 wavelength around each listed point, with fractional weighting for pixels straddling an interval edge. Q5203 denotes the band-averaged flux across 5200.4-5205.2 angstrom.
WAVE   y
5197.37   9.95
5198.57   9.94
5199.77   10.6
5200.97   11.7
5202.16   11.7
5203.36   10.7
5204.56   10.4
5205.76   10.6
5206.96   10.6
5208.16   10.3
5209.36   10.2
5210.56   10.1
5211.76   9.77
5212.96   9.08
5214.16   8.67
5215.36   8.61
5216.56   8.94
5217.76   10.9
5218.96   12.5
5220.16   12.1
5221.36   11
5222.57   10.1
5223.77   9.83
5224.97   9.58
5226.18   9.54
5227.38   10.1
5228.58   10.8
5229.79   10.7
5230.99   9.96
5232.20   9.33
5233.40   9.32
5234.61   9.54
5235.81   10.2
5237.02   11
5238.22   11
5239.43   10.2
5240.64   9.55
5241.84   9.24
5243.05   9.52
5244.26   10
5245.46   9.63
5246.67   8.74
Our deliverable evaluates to 11.1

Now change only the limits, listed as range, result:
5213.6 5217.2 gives 8.77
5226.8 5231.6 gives 10.4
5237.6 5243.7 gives 9.91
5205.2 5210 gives 10.4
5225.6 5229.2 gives 10.2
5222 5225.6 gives 9.83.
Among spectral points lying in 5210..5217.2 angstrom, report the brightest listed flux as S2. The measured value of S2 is 10.1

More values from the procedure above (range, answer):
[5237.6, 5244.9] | 11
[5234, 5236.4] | 10.2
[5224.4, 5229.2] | 10.8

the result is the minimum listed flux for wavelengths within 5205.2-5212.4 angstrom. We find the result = 9.77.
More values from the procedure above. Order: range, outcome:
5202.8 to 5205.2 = 10.4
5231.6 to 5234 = 9.32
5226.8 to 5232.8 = 9.33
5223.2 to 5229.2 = 9.54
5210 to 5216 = 8.61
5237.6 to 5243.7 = 9.24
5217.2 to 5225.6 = 9.58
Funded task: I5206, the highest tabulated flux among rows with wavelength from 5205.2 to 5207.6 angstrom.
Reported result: 10.6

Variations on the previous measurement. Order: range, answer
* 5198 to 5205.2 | 11.7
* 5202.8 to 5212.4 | 10.7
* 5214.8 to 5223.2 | 12.5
